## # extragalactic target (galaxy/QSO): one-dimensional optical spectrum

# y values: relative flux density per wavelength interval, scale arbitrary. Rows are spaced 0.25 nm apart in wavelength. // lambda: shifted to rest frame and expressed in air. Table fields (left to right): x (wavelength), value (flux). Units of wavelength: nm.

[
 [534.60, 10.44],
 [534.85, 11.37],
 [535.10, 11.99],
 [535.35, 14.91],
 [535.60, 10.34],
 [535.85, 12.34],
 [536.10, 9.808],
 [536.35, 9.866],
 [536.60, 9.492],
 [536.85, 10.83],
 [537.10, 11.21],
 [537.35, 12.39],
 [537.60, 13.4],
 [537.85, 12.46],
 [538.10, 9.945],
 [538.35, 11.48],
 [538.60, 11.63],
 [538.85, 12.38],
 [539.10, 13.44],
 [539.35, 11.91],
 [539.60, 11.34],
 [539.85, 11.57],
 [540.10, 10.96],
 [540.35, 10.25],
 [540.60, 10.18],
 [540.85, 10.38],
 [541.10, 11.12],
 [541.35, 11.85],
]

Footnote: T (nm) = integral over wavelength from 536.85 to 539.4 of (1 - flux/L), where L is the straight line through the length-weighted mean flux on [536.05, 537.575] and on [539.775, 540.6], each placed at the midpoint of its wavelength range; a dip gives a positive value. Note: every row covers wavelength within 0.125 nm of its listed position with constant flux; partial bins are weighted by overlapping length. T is -0.28 nm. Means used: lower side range 10.8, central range 12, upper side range 10.8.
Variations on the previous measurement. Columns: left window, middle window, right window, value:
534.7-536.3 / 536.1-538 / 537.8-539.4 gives 0.08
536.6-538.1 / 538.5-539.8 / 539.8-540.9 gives -0.13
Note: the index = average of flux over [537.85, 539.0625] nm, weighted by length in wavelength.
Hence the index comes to 11.6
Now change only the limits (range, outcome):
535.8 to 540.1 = 11.5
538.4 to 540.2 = 11.9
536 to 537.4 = 10.5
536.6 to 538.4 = 11.5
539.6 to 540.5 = 11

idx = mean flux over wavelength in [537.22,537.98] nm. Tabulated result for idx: 12.7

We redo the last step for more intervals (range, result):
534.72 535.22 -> 11.7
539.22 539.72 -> 11.6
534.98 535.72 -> 12.4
